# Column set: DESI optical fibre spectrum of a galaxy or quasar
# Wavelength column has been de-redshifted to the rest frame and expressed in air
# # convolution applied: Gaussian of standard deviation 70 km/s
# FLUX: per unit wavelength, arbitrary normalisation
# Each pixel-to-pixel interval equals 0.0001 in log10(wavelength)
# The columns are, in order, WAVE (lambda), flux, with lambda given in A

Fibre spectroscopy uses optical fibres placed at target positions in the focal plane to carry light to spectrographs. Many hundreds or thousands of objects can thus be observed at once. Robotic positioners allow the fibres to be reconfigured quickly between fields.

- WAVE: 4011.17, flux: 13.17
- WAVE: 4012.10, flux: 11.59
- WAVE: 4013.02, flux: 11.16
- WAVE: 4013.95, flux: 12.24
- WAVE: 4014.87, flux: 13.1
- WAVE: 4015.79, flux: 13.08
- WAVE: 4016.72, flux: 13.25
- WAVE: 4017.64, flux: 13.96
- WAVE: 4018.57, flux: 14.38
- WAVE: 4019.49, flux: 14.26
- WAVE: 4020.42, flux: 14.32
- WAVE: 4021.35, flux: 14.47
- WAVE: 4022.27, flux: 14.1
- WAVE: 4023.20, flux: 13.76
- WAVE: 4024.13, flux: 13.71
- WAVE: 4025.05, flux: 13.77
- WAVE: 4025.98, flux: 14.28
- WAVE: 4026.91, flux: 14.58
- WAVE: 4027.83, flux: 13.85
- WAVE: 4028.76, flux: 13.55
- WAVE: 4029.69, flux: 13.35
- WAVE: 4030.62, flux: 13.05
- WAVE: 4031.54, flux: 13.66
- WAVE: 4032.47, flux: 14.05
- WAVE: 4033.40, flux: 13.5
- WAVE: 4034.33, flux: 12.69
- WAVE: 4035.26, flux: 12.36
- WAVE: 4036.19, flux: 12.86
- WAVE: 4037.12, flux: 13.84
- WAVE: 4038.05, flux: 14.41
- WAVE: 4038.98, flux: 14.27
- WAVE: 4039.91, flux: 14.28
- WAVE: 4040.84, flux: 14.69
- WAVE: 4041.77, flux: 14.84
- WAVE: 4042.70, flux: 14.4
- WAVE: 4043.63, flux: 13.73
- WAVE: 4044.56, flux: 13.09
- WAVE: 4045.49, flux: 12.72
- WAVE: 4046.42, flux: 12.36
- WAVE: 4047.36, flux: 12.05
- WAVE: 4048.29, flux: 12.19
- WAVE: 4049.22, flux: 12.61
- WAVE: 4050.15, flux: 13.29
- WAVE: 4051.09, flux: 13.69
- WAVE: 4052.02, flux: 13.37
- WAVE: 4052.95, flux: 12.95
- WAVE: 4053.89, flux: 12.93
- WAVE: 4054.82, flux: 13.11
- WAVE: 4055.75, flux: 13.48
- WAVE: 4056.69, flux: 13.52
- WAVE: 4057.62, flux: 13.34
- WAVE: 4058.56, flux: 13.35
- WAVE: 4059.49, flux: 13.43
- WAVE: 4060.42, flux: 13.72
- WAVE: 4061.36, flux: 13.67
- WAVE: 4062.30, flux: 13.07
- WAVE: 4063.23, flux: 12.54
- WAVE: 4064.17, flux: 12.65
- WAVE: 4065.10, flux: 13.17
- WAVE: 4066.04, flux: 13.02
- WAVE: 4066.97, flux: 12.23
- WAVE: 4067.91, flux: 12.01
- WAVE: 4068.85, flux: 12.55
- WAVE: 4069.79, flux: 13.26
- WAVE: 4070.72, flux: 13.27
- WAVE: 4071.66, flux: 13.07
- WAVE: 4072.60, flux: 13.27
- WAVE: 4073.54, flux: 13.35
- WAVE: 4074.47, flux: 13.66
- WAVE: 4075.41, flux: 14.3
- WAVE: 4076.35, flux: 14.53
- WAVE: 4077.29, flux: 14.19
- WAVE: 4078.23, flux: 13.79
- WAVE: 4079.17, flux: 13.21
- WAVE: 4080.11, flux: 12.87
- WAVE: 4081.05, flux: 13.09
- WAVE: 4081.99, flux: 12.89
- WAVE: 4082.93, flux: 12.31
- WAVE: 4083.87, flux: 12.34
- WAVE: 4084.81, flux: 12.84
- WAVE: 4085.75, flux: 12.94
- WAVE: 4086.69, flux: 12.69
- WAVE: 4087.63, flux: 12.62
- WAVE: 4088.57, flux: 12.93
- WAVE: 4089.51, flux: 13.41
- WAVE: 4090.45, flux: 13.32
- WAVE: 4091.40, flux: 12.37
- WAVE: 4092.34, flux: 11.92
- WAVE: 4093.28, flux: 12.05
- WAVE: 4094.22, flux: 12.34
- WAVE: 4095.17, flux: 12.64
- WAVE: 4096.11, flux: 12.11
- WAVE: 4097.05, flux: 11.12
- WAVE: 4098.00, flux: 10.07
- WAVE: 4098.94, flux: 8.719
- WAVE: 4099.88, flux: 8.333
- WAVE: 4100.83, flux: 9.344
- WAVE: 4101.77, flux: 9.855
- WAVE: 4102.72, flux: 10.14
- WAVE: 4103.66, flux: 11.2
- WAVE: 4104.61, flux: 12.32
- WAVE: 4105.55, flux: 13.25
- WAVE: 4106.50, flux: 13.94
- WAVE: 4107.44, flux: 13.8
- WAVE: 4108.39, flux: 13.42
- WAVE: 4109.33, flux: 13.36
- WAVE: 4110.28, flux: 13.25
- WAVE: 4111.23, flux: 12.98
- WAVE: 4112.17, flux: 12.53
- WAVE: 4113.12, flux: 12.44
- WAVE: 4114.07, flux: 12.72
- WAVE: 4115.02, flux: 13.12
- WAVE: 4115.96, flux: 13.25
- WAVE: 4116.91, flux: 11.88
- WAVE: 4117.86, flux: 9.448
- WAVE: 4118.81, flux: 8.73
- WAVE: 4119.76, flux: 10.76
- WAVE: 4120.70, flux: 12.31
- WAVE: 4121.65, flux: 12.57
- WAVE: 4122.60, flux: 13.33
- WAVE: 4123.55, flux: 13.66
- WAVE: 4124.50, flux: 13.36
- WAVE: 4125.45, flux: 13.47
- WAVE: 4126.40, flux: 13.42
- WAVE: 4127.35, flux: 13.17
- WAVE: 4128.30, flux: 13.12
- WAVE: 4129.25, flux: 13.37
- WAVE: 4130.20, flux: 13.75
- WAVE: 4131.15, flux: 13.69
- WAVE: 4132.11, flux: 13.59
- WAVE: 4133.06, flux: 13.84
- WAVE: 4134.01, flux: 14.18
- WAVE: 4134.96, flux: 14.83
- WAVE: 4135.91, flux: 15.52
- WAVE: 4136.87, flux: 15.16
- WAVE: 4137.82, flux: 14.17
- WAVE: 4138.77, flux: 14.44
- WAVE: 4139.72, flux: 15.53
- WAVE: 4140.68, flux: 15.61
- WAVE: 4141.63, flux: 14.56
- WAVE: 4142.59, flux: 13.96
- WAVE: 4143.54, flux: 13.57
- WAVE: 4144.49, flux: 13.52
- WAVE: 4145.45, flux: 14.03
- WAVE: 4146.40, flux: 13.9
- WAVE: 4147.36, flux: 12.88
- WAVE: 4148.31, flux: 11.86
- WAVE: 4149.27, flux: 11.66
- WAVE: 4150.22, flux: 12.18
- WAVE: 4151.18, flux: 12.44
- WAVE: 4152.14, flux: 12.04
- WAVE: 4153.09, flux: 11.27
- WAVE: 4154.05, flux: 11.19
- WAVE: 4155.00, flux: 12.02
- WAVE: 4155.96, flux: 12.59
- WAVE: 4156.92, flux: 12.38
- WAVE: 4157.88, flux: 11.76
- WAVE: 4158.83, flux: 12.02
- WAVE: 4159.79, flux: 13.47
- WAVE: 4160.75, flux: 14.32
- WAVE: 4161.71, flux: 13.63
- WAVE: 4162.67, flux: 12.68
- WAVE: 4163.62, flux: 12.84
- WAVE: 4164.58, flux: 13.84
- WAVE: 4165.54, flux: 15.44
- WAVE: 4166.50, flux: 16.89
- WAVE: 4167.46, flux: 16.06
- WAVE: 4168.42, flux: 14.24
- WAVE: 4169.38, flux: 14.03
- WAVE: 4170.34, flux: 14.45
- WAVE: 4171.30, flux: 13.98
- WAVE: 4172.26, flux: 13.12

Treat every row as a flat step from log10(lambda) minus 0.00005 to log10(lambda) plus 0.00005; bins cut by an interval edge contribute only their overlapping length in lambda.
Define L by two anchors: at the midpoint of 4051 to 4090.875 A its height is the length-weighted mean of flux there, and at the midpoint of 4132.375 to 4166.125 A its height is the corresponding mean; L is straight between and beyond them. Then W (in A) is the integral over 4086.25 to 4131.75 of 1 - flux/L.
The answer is 3.6 A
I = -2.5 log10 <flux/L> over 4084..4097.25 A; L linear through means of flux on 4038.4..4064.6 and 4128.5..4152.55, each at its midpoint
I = 0.081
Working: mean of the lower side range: 13.3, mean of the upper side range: 13.8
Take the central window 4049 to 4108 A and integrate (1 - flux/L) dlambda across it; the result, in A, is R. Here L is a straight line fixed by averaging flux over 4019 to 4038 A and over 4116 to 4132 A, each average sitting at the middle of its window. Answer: 2.04 A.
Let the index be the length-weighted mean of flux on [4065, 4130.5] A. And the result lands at 12.5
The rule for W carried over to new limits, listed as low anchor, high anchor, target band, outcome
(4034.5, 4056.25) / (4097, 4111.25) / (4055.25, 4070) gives -0.3 A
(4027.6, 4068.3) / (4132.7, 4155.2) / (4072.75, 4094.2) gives 0.5 A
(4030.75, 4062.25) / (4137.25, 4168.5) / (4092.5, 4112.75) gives 2.5 A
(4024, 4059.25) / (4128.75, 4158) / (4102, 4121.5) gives 1.8 A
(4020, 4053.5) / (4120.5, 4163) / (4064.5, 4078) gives 0.2 A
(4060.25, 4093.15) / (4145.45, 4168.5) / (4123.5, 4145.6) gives -1.7 A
